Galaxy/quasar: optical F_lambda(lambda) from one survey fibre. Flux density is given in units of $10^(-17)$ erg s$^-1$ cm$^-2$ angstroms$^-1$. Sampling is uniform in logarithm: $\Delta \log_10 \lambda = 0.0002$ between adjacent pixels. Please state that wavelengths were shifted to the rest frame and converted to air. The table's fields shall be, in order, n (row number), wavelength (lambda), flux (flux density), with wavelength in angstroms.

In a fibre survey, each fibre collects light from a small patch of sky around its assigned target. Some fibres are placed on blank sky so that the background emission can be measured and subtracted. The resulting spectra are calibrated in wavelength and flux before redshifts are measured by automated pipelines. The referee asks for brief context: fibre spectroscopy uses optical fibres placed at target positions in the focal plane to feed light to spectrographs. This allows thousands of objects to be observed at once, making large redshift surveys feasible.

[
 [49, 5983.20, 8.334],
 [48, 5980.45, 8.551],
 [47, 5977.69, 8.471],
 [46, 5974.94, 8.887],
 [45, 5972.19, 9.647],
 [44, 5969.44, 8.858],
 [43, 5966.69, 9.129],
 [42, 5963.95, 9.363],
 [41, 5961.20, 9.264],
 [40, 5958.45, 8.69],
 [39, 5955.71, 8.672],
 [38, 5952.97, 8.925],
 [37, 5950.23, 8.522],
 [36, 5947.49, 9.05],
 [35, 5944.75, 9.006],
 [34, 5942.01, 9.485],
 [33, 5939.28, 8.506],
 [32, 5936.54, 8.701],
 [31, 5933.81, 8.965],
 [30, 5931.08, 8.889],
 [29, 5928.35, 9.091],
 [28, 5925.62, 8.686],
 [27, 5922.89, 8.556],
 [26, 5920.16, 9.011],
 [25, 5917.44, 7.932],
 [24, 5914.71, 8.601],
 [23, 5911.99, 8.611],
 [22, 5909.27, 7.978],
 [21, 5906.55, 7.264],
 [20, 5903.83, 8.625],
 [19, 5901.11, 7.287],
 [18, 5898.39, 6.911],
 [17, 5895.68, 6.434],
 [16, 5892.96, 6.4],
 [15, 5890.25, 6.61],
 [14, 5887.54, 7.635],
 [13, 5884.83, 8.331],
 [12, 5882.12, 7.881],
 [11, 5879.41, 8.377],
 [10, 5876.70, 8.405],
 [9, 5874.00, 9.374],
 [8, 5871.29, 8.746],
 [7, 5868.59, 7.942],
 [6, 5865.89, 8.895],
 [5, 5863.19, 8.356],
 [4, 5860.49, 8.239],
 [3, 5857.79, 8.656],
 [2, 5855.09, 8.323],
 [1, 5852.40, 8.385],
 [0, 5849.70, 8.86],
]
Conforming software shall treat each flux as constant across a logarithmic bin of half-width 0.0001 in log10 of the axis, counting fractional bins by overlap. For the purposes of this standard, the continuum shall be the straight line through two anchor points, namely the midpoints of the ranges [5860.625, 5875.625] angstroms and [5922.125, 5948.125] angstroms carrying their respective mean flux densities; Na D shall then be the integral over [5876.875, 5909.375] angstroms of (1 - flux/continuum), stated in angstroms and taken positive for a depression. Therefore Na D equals 4.6 angstroms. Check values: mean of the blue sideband 8.63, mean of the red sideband 8.9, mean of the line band 7.49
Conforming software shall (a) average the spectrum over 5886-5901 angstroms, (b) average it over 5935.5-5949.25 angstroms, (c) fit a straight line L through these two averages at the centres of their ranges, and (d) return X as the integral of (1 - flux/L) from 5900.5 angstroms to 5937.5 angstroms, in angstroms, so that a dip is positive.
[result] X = -2.4 angstroms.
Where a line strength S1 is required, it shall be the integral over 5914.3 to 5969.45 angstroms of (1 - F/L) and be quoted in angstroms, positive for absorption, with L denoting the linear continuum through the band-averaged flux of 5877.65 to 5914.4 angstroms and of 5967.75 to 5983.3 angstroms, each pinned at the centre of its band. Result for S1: -3.62 angstroms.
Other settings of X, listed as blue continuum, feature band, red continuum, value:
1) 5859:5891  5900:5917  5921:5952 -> 1.0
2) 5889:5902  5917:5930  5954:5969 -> -1.7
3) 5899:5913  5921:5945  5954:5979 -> -1.4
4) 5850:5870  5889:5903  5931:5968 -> 3.0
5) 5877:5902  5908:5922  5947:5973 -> -0.8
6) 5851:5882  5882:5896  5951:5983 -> 2.2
